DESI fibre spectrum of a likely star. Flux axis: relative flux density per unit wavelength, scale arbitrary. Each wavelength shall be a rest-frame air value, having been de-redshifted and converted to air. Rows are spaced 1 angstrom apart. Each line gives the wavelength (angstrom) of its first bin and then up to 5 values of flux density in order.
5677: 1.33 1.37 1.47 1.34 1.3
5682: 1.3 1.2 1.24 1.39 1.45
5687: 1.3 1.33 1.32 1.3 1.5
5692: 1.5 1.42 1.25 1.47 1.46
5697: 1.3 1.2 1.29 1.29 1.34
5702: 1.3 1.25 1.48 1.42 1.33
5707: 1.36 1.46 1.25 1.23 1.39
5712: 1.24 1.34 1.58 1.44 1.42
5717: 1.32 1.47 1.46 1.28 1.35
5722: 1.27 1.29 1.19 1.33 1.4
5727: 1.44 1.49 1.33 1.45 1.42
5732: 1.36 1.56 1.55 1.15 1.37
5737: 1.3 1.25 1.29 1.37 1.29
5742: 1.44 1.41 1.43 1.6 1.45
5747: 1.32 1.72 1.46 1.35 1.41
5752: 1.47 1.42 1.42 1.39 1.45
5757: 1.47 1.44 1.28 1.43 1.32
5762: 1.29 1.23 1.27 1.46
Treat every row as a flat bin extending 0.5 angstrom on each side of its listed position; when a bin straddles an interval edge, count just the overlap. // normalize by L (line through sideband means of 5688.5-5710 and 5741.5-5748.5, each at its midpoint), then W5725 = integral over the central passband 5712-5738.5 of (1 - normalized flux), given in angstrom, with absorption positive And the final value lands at 0.9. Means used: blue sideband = 1.35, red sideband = 1.48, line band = 1.37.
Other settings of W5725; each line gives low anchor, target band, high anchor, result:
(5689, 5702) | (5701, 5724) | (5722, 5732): 0.1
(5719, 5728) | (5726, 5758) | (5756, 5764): -1.7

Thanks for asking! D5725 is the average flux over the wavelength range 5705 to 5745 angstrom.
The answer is 1.37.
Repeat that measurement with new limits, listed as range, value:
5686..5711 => 1.35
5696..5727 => 1.35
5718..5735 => 1.38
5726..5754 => 1.41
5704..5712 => 1.35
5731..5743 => 1.36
